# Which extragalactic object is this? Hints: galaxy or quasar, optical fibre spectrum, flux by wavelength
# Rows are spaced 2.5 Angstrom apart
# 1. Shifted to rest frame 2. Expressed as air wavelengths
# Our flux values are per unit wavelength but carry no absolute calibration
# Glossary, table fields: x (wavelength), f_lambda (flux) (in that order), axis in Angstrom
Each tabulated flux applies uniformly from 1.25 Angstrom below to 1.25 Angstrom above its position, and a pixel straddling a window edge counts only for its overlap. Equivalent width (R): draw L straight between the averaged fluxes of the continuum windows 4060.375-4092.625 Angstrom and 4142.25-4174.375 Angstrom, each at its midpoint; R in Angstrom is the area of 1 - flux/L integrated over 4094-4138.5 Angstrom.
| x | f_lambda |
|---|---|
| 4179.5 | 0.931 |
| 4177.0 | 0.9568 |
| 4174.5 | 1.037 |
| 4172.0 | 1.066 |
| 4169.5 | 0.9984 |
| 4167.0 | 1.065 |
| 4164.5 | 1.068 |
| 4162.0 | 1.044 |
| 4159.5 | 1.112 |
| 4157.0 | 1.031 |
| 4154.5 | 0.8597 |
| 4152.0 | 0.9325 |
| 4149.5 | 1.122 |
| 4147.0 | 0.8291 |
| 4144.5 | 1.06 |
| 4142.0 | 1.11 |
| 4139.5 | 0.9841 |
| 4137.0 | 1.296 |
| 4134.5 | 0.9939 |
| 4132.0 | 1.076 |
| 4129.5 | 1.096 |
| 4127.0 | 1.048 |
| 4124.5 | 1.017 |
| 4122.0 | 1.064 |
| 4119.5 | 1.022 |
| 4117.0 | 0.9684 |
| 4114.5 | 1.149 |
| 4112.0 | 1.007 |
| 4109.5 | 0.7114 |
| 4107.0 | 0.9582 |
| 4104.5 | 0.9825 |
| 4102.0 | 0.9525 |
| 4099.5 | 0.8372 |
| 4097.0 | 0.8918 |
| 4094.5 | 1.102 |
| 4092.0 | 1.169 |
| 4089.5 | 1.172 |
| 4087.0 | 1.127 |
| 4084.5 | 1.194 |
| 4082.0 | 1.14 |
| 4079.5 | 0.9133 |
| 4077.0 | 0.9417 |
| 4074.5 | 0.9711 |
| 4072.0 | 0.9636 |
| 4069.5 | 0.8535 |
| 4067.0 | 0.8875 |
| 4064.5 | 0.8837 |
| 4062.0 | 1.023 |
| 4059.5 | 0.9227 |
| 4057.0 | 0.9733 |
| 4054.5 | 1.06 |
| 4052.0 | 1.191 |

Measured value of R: 0.4 Angstrom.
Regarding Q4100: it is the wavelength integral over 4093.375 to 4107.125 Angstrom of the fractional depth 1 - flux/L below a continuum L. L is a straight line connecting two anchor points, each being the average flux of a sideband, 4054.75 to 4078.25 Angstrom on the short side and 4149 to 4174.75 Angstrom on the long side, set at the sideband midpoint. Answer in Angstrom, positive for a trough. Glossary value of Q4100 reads 0.3 Angstrom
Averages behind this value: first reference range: 0.941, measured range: 0.952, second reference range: 1.03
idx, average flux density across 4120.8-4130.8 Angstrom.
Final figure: 1.06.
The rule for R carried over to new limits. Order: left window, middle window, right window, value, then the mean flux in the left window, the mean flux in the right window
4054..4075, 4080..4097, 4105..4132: -2.6 Angstrom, 0.944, 1.01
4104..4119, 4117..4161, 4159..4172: -1.2 Angstrom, 0.965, 1.06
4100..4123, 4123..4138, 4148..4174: -1.3 Angstrom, 0.974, 1.03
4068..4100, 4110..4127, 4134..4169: 0.1 Angstrom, 1.02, 1.04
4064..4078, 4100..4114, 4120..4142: 1.1 Angstrom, 0.918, 1.07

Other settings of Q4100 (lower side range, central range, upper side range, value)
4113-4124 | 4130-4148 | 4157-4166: 0.0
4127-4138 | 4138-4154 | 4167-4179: 1.0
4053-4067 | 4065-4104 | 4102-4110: -2.8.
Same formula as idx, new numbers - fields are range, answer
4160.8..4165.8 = 1.06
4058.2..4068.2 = 0.93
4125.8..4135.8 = 1.05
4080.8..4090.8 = 1.16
